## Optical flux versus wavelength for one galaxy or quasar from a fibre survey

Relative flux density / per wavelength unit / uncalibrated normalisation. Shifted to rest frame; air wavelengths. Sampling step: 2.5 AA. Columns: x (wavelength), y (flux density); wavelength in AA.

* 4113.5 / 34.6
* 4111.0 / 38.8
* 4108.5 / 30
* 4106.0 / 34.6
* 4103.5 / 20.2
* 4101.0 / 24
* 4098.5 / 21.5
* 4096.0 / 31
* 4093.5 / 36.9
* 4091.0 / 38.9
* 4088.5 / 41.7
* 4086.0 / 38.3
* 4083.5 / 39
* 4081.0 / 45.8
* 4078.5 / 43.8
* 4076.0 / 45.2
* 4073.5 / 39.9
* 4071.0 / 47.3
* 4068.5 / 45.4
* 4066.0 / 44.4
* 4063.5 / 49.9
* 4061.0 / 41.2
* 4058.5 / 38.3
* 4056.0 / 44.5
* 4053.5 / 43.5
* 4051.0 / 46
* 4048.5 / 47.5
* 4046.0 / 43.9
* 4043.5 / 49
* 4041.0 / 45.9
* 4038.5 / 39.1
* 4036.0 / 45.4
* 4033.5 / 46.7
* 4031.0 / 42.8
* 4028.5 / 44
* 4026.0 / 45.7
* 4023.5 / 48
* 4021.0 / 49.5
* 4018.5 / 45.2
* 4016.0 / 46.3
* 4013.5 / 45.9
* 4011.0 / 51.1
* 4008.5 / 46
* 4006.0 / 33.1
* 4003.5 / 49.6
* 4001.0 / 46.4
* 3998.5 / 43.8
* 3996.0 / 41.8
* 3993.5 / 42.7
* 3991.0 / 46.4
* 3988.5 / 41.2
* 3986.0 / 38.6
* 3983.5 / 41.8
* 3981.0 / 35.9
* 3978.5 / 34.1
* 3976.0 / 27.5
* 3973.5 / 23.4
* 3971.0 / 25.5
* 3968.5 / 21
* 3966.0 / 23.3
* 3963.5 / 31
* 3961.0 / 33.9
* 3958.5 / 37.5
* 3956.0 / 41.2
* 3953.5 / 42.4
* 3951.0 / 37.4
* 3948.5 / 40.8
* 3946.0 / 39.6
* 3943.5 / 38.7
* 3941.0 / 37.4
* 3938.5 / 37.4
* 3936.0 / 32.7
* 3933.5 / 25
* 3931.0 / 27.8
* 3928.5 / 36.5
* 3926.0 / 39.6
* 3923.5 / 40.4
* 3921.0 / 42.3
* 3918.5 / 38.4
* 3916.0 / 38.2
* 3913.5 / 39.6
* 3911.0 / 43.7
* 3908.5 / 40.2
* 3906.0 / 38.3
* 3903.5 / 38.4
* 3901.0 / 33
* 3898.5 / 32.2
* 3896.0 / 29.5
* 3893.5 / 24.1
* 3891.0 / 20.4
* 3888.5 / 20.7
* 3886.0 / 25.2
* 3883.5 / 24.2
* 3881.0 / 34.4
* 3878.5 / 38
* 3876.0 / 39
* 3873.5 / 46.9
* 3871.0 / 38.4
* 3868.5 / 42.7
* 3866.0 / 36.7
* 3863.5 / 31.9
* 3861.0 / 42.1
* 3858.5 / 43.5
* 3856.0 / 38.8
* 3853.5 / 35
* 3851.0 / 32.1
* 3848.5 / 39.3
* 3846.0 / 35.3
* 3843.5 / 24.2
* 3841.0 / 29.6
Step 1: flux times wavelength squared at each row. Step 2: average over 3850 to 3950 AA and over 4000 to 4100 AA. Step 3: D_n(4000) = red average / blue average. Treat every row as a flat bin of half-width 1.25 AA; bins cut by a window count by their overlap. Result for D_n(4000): 1.3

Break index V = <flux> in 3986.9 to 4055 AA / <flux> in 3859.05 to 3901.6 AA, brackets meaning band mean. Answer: 1.36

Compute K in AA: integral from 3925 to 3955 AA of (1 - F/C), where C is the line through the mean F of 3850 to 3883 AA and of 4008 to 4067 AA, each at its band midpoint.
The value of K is 3.6 AA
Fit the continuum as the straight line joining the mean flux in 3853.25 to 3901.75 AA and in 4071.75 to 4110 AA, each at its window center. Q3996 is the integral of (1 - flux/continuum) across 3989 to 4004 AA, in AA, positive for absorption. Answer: -4.3 AA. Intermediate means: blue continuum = 33.8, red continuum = 35.6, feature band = 44.7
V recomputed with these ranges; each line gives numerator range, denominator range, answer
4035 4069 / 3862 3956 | 1.25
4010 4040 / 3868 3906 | 1.41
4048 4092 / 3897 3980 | 1.23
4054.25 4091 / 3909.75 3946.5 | 1.16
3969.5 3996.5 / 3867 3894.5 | 1.11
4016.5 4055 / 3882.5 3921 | 1.39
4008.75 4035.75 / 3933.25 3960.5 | 1.23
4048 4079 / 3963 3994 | 1.34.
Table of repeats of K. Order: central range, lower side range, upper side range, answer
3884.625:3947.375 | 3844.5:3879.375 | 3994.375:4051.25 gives 9.9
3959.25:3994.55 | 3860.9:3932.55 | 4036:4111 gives 3.8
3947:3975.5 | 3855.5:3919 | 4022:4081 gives 5.1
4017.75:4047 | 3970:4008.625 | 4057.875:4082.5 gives -2.8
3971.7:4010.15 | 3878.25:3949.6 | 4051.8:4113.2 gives -3.3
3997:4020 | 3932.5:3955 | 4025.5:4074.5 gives -2.0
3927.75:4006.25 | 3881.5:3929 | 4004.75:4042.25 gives 7.1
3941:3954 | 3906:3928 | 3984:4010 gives 0.6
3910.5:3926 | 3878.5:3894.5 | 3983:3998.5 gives -4.7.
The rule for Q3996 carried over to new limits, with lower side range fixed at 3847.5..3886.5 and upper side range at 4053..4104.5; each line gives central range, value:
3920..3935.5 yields 1.1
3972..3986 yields 1.9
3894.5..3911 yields 0.7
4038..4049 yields -1.9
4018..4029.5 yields -2.4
